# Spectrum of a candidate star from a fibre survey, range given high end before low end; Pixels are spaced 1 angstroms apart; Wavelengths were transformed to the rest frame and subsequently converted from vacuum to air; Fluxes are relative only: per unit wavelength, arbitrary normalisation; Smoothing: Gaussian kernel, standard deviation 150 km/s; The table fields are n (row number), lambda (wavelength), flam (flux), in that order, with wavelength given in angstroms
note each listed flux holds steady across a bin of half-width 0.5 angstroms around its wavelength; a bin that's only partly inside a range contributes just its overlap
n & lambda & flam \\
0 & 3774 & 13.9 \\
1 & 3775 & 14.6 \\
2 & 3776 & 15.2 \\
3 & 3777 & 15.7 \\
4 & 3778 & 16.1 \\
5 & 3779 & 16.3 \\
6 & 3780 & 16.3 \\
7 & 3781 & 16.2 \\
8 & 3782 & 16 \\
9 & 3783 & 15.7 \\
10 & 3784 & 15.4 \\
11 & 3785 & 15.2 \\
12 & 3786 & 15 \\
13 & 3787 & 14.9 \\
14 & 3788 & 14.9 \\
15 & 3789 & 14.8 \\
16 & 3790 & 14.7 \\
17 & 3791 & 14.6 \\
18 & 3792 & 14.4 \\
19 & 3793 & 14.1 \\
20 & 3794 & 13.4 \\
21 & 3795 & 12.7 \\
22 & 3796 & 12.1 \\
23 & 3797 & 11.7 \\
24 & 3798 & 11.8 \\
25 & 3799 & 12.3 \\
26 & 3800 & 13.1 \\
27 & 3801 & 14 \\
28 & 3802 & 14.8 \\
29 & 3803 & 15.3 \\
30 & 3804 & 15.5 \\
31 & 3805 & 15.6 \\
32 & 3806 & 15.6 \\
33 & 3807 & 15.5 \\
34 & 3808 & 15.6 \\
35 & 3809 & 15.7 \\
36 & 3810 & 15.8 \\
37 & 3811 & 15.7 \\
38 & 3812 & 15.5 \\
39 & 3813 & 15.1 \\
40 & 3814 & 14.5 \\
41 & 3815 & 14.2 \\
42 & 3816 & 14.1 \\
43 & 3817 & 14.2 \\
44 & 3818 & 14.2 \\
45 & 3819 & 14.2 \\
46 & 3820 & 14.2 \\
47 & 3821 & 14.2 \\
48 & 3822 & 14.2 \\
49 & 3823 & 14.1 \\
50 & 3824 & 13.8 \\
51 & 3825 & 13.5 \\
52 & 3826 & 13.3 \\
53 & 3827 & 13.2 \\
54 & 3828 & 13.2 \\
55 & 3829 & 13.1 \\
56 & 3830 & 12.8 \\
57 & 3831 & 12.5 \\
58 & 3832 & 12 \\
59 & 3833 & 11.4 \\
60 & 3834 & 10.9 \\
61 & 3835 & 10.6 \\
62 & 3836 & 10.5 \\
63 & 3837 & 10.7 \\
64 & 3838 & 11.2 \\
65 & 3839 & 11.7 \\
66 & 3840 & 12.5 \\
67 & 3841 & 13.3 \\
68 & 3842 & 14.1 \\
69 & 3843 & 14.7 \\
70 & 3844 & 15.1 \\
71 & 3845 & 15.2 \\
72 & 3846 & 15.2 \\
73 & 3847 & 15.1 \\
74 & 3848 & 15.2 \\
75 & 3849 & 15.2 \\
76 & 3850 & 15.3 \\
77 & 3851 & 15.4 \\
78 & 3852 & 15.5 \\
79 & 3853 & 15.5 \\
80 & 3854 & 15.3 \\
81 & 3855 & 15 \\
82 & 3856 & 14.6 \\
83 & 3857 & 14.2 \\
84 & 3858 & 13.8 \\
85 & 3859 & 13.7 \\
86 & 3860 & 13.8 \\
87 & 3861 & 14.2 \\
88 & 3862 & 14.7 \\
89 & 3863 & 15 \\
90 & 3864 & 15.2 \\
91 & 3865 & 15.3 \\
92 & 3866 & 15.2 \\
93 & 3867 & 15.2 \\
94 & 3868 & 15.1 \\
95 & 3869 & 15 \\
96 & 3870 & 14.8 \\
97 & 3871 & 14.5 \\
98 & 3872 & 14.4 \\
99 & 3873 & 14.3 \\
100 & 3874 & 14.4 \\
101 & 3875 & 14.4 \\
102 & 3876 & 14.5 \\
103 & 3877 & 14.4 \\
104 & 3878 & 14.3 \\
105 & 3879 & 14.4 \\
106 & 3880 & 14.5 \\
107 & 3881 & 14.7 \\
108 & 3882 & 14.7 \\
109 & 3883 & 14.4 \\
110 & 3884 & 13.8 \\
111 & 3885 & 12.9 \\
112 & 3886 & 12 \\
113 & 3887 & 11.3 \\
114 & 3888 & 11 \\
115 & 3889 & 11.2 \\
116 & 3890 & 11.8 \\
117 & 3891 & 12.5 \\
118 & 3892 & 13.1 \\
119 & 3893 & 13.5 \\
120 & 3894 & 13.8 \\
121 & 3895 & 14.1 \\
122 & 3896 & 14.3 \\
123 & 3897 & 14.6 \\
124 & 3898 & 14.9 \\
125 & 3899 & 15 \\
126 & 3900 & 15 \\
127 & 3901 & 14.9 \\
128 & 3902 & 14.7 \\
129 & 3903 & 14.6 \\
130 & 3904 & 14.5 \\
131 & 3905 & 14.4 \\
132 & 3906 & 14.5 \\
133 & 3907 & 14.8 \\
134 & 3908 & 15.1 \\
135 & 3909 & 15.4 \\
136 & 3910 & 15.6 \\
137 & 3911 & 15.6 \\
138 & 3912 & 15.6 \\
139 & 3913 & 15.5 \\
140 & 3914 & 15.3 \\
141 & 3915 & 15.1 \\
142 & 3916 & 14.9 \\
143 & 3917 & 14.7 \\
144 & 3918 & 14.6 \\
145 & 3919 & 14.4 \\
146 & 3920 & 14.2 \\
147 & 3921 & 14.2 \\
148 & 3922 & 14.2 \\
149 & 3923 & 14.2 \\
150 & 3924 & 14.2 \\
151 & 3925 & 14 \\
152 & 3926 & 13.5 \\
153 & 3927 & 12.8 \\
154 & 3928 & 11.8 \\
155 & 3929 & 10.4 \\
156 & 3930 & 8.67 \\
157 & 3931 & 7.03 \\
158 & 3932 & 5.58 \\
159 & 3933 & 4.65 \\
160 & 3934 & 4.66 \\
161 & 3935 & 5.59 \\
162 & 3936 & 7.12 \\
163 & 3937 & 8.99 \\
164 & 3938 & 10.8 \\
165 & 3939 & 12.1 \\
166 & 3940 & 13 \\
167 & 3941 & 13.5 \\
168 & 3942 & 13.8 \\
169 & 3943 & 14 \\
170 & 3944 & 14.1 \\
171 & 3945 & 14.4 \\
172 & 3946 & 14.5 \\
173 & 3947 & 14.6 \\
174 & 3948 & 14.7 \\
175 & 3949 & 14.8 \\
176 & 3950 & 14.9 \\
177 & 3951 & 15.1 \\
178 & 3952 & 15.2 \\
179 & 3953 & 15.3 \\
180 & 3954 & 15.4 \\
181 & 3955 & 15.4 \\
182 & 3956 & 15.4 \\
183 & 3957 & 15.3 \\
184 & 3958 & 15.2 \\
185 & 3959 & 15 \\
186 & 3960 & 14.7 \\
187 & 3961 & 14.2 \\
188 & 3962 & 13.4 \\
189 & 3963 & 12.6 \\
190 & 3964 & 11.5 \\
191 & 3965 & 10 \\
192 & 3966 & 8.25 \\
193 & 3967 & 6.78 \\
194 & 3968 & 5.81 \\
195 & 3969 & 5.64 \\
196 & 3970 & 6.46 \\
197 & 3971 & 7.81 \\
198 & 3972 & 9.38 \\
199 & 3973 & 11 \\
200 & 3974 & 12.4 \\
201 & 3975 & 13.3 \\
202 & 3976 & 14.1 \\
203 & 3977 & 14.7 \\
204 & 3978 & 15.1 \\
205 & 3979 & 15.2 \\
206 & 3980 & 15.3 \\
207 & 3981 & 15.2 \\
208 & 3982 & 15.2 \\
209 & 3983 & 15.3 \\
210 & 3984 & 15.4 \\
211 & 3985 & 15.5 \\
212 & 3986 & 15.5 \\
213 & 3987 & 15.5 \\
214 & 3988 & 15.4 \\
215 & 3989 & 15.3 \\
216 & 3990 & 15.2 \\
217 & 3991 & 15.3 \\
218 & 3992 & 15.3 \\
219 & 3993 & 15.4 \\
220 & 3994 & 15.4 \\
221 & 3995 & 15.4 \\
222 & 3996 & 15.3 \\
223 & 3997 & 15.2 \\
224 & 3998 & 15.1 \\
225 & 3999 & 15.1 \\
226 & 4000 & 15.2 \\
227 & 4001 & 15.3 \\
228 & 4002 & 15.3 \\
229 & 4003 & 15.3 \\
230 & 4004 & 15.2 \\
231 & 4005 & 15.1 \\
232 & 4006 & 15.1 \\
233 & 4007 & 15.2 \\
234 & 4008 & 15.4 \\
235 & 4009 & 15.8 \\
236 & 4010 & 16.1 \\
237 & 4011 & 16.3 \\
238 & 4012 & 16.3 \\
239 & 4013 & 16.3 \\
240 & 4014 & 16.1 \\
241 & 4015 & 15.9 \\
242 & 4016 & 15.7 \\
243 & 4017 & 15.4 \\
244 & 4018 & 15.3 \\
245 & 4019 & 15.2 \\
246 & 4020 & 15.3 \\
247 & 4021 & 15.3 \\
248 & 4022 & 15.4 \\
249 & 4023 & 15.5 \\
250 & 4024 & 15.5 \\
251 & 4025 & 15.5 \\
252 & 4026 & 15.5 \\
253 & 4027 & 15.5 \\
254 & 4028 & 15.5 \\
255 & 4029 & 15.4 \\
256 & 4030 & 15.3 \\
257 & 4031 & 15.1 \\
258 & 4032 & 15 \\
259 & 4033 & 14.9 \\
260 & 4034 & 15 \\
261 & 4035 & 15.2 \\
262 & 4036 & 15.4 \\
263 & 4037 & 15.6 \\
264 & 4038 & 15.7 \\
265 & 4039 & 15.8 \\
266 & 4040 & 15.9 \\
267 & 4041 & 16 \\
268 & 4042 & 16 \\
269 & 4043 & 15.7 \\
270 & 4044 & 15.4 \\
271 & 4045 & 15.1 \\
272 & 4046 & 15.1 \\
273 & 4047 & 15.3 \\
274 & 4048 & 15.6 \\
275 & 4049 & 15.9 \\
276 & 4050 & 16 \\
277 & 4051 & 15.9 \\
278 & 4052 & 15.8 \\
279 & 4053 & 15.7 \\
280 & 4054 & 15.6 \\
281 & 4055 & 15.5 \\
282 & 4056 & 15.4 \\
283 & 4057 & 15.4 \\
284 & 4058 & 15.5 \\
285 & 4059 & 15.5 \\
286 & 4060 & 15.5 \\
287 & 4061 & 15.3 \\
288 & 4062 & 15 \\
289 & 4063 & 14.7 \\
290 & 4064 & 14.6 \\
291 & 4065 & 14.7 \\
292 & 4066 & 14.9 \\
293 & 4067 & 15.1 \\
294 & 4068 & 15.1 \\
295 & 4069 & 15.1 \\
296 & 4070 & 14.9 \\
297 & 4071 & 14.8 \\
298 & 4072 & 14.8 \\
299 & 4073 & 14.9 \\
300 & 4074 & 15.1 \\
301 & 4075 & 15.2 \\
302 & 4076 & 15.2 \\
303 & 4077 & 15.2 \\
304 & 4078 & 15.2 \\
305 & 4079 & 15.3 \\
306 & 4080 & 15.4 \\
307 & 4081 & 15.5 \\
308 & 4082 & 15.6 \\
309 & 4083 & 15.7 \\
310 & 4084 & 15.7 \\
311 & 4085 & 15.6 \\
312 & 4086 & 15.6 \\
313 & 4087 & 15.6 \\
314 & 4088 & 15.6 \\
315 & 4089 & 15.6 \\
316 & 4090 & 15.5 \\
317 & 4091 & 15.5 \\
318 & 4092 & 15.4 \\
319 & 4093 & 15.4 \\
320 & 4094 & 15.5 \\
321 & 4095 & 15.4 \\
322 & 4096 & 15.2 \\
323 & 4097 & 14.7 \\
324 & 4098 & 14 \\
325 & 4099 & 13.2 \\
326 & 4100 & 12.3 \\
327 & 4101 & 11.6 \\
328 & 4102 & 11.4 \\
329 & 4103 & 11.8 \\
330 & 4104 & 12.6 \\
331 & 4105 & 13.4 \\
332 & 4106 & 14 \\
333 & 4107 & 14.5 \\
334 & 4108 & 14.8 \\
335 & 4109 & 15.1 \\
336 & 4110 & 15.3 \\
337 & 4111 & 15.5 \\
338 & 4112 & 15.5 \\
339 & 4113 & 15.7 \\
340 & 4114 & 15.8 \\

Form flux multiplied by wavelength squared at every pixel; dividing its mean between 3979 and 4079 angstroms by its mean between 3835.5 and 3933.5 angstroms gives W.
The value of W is 1.19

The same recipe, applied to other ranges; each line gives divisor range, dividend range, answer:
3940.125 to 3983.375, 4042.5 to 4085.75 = 1.23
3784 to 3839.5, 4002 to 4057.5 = 1.26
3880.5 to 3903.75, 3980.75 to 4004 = 1.18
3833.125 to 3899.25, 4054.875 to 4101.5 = 1.20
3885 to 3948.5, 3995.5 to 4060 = 1.26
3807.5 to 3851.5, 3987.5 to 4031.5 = 1.23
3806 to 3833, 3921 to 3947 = 0.84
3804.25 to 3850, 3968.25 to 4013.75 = 1.13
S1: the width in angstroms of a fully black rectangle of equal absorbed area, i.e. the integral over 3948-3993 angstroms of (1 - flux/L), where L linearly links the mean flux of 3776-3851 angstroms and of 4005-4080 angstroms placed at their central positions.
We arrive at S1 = 4.8 angstroms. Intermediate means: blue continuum 14.1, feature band 13.4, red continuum 15.4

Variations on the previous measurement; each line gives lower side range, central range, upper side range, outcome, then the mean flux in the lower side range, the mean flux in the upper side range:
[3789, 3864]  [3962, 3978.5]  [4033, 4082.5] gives 4.9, 14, 15.3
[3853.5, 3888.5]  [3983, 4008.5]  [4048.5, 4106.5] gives -1.1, 14.3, 14.9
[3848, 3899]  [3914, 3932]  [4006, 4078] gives 2.0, 14.2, 15.4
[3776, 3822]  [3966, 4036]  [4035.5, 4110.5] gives 2.3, 14.7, 15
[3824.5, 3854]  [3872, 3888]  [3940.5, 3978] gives -0.8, 13.4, 12.8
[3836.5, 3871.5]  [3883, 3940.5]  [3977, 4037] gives 7.6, 14.4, 15.4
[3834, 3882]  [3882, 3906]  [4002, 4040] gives 1.5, 14.2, 15.5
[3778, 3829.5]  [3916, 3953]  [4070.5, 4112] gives 5.9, 14.5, 14.7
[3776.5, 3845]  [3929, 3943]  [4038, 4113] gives 5.2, 14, 15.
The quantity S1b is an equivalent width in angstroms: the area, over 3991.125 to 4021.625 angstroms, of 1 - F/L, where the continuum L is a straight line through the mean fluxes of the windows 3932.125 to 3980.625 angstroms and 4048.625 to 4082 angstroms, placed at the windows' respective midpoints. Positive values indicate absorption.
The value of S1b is -4.3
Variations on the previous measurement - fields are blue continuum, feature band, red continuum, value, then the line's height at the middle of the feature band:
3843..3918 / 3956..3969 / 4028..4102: 2.6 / 14.8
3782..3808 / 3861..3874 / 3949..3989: -0.9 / 13.9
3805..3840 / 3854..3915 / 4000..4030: -0.5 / 14.2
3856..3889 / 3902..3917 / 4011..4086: -0.6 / 14.4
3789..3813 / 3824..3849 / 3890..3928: 2.4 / 14.4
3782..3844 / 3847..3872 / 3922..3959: -2.9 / 13.3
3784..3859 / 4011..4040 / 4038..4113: -1.3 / 14.8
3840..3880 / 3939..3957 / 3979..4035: 0.7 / 15.1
